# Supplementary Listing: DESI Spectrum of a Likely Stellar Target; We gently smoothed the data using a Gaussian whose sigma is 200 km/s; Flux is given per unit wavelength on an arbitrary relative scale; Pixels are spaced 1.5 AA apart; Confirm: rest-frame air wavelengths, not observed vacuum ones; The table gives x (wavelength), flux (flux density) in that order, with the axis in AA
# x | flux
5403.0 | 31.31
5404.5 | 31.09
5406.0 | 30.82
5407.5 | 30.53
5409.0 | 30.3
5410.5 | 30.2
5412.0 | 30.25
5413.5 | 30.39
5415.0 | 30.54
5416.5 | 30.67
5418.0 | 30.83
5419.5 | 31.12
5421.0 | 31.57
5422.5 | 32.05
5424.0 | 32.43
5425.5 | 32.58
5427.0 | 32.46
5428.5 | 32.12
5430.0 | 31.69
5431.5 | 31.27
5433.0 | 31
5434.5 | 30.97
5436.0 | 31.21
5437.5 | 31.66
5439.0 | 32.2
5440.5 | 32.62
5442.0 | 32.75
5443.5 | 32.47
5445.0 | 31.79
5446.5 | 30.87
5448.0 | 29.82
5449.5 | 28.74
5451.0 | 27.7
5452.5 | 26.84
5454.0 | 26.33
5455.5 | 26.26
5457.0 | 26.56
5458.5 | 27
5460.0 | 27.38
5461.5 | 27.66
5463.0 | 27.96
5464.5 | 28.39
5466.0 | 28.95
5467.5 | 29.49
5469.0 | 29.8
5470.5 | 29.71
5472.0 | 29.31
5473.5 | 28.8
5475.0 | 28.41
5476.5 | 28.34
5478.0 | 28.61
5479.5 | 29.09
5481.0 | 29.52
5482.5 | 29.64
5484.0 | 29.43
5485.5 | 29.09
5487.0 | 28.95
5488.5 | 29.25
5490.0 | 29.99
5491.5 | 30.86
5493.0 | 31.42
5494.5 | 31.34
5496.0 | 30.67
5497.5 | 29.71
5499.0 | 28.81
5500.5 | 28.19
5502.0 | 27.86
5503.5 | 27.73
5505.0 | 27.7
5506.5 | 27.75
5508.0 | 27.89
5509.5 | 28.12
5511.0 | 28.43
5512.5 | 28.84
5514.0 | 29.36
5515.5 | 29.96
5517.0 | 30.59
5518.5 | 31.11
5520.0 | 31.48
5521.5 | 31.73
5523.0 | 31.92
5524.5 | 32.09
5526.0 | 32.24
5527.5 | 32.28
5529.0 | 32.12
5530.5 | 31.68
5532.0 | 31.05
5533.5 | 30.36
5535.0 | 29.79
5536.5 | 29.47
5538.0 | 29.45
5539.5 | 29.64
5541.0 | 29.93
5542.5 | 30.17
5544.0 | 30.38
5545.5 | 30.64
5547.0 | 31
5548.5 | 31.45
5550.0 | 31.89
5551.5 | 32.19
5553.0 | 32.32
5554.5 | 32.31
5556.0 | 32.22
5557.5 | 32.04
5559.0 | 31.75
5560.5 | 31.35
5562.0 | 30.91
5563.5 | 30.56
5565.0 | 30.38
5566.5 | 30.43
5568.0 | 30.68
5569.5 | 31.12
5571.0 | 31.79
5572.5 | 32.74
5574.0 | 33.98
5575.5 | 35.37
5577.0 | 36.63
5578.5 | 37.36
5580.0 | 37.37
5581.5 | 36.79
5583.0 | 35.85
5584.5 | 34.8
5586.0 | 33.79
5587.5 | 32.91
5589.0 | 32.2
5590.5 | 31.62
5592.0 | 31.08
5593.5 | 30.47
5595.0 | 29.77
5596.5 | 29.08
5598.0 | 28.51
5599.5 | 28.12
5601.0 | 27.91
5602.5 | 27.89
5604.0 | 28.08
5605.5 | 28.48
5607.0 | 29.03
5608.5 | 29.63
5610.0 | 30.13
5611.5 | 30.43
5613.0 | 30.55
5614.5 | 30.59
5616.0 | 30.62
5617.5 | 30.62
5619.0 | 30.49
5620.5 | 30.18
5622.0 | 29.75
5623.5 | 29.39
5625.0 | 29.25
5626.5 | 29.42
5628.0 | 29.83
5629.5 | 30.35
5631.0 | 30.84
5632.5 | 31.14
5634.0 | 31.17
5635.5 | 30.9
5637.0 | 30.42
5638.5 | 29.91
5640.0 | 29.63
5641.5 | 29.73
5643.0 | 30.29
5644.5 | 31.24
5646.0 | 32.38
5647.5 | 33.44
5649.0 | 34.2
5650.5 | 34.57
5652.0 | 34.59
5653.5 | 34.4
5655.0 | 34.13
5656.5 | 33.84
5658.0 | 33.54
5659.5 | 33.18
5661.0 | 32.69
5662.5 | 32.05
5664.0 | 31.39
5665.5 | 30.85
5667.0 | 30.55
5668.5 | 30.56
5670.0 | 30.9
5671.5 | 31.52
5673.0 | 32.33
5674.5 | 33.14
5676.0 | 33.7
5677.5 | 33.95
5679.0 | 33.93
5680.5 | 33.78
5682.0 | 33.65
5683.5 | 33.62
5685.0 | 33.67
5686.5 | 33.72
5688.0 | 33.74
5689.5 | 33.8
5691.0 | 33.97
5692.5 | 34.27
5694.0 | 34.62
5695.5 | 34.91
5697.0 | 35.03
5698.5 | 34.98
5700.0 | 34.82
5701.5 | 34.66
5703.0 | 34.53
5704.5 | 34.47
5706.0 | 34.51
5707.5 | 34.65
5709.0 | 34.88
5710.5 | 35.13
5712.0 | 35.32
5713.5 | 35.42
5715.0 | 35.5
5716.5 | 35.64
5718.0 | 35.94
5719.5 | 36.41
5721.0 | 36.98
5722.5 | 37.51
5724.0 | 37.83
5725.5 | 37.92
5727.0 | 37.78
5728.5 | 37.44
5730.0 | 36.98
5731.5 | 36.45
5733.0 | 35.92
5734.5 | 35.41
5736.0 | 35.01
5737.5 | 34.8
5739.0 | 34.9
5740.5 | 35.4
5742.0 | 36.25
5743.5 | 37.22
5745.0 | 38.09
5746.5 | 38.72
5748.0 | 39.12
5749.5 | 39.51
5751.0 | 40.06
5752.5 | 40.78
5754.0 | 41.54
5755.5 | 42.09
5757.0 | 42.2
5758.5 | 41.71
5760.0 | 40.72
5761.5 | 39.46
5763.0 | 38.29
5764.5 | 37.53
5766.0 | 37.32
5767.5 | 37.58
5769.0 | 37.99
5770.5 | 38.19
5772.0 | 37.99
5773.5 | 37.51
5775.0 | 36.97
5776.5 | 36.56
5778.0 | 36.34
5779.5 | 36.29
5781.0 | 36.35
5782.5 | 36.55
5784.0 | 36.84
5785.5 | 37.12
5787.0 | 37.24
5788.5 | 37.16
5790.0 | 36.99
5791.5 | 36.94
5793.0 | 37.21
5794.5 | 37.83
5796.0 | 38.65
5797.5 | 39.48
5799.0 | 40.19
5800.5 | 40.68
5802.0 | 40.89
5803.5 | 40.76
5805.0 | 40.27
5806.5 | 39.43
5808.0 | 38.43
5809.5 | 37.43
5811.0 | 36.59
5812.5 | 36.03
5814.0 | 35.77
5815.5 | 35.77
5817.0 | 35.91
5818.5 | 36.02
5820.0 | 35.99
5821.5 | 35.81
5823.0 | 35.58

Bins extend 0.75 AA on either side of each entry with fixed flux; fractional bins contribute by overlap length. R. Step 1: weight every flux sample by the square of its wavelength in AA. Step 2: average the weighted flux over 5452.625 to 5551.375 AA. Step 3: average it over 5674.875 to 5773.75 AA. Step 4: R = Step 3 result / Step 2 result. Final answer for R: 1.3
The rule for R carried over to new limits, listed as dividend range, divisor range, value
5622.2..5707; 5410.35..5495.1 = 1.17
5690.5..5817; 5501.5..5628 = 1.29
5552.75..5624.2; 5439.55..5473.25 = 1.14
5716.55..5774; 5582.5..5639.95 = 1.31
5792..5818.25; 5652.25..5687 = 1.22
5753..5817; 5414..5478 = 1.44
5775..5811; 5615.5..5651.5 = 1.30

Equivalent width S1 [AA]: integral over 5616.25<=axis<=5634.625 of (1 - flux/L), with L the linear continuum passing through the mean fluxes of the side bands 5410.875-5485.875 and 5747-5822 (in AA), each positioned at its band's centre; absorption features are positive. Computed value 2.19 AA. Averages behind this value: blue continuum 29.9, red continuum 38.2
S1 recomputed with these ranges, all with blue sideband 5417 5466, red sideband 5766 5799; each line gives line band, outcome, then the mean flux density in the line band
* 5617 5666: 4.13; 31.5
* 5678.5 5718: 1.19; 34.5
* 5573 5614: 1.97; 31.8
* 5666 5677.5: 1.02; 31.9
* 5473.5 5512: 2.70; 29.1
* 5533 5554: 1.10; 30.6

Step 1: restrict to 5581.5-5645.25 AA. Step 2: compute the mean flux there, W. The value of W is 30.5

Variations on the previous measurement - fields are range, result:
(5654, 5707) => 33.4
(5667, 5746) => 34.9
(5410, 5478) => 30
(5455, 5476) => 28.3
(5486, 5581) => 30.9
